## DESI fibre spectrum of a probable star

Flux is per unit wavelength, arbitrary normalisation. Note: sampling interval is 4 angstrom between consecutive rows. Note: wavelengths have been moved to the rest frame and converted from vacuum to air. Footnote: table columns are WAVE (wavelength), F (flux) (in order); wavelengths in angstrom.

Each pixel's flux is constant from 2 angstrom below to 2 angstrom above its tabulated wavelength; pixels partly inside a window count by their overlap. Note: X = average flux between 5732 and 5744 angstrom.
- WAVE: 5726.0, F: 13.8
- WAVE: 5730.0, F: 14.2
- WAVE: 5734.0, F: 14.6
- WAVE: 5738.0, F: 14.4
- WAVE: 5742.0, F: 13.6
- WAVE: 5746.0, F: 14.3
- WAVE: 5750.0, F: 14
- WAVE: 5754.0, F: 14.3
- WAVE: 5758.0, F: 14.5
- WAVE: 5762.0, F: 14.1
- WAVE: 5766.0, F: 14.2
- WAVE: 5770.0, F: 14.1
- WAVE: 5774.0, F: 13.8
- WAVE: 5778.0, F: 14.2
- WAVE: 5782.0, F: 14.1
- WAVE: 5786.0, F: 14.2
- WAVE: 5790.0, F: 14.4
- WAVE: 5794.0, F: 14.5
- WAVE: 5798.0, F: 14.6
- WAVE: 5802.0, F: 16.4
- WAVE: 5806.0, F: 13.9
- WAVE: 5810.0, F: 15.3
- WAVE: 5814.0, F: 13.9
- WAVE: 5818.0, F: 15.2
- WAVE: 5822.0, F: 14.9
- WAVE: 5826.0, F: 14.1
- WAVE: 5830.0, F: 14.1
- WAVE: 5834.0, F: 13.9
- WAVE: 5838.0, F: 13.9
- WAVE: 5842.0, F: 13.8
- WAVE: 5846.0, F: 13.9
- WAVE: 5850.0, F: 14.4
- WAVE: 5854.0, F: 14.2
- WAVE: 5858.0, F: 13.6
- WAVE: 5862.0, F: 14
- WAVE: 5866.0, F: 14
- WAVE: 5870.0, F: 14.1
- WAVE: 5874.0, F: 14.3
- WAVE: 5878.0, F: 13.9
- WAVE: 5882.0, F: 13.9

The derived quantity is 14.2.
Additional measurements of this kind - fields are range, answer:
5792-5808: 14.8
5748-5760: 14.3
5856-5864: 13.8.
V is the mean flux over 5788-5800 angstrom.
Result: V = 14.5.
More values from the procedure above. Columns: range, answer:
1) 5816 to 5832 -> 14.6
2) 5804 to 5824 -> 14.6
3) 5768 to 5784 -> 14.1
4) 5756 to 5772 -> 14.2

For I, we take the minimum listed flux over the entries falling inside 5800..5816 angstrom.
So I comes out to 13.9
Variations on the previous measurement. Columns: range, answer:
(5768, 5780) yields 13.8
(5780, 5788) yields 14.1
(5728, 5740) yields 14.2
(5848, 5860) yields 13.6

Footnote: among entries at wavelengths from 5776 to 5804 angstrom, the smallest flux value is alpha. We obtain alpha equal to 14.1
